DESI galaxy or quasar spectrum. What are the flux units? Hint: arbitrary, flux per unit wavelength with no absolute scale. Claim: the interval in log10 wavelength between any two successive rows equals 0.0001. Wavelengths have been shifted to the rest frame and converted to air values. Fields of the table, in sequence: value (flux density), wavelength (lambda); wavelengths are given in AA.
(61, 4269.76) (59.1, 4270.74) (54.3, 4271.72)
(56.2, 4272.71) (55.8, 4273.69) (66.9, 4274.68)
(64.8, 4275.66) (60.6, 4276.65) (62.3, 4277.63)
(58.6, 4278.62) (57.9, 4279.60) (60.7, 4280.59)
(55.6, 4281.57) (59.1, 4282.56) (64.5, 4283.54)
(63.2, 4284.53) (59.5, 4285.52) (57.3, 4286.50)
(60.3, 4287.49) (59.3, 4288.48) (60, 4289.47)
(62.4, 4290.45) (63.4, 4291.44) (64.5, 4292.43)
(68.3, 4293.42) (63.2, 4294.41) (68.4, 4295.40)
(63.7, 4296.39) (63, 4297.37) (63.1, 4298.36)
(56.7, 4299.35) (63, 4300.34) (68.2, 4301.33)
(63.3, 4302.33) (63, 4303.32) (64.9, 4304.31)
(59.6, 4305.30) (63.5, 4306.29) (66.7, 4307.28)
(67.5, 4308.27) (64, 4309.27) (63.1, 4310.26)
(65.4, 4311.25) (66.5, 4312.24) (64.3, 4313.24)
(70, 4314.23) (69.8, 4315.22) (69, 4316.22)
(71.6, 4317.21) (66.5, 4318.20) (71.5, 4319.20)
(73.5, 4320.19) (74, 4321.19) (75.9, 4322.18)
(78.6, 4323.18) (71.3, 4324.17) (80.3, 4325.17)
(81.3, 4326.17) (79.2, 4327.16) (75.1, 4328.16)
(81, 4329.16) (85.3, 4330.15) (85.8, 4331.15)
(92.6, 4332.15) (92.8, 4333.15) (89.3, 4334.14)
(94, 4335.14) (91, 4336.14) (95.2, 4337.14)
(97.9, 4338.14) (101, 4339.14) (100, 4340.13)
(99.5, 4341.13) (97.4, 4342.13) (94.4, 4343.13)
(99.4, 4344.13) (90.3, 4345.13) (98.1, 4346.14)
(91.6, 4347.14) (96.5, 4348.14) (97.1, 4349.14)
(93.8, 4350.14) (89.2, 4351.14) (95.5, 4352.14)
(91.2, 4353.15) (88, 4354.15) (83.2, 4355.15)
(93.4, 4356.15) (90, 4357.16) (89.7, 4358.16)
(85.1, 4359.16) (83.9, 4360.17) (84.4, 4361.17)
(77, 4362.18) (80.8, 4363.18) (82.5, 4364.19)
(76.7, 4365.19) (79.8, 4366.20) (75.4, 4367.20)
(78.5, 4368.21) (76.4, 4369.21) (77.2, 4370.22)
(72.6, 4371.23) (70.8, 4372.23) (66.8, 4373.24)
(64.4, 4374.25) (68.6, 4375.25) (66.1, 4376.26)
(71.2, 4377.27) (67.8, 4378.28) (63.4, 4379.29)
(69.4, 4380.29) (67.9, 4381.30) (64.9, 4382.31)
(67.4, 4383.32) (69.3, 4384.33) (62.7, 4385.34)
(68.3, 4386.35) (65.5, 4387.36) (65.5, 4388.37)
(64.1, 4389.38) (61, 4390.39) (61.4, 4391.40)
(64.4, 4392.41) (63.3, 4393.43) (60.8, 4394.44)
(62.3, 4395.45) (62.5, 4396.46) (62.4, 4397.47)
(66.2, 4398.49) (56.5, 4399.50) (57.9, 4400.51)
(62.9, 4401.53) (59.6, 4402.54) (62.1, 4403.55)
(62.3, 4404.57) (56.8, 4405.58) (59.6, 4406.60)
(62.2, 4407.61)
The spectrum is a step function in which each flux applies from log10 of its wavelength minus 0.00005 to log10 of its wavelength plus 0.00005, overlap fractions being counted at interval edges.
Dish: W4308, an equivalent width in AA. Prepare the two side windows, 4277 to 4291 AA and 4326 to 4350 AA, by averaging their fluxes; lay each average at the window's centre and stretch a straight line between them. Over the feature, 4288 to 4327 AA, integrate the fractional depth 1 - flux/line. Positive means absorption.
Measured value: 3.57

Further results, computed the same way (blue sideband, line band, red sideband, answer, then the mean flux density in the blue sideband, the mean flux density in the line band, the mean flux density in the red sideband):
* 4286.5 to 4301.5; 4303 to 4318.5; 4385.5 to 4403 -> -0.8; 62.9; 66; 62.6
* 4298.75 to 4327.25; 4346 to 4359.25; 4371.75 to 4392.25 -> -4.8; 68.5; 91.7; 66.3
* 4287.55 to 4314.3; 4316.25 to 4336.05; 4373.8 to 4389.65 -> -4.6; 63.9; 80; 66.7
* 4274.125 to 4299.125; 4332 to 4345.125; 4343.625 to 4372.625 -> -2.7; 62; 95.7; 85.8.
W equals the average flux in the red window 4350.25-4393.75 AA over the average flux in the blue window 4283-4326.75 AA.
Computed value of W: 1.1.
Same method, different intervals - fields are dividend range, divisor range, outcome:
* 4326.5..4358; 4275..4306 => 1.48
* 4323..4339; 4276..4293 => 1.42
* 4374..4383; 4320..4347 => 0.76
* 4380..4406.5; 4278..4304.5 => 1.02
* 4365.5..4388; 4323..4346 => 0.78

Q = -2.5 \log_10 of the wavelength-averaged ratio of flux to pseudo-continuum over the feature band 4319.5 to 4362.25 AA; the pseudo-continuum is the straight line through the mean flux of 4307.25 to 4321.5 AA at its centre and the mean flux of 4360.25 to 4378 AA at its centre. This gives -0.23 mag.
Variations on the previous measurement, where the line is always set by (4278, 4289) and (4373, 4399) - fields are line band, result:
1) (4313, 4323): -0.16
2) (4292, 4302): -0.07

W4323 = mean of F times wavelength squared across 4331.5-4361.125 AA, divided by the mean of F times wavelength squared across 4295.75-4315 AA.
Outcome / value 1.5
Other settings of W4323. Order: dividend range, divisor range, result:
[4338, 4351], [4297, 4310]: 1.55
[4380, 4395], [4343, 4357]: 0.71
